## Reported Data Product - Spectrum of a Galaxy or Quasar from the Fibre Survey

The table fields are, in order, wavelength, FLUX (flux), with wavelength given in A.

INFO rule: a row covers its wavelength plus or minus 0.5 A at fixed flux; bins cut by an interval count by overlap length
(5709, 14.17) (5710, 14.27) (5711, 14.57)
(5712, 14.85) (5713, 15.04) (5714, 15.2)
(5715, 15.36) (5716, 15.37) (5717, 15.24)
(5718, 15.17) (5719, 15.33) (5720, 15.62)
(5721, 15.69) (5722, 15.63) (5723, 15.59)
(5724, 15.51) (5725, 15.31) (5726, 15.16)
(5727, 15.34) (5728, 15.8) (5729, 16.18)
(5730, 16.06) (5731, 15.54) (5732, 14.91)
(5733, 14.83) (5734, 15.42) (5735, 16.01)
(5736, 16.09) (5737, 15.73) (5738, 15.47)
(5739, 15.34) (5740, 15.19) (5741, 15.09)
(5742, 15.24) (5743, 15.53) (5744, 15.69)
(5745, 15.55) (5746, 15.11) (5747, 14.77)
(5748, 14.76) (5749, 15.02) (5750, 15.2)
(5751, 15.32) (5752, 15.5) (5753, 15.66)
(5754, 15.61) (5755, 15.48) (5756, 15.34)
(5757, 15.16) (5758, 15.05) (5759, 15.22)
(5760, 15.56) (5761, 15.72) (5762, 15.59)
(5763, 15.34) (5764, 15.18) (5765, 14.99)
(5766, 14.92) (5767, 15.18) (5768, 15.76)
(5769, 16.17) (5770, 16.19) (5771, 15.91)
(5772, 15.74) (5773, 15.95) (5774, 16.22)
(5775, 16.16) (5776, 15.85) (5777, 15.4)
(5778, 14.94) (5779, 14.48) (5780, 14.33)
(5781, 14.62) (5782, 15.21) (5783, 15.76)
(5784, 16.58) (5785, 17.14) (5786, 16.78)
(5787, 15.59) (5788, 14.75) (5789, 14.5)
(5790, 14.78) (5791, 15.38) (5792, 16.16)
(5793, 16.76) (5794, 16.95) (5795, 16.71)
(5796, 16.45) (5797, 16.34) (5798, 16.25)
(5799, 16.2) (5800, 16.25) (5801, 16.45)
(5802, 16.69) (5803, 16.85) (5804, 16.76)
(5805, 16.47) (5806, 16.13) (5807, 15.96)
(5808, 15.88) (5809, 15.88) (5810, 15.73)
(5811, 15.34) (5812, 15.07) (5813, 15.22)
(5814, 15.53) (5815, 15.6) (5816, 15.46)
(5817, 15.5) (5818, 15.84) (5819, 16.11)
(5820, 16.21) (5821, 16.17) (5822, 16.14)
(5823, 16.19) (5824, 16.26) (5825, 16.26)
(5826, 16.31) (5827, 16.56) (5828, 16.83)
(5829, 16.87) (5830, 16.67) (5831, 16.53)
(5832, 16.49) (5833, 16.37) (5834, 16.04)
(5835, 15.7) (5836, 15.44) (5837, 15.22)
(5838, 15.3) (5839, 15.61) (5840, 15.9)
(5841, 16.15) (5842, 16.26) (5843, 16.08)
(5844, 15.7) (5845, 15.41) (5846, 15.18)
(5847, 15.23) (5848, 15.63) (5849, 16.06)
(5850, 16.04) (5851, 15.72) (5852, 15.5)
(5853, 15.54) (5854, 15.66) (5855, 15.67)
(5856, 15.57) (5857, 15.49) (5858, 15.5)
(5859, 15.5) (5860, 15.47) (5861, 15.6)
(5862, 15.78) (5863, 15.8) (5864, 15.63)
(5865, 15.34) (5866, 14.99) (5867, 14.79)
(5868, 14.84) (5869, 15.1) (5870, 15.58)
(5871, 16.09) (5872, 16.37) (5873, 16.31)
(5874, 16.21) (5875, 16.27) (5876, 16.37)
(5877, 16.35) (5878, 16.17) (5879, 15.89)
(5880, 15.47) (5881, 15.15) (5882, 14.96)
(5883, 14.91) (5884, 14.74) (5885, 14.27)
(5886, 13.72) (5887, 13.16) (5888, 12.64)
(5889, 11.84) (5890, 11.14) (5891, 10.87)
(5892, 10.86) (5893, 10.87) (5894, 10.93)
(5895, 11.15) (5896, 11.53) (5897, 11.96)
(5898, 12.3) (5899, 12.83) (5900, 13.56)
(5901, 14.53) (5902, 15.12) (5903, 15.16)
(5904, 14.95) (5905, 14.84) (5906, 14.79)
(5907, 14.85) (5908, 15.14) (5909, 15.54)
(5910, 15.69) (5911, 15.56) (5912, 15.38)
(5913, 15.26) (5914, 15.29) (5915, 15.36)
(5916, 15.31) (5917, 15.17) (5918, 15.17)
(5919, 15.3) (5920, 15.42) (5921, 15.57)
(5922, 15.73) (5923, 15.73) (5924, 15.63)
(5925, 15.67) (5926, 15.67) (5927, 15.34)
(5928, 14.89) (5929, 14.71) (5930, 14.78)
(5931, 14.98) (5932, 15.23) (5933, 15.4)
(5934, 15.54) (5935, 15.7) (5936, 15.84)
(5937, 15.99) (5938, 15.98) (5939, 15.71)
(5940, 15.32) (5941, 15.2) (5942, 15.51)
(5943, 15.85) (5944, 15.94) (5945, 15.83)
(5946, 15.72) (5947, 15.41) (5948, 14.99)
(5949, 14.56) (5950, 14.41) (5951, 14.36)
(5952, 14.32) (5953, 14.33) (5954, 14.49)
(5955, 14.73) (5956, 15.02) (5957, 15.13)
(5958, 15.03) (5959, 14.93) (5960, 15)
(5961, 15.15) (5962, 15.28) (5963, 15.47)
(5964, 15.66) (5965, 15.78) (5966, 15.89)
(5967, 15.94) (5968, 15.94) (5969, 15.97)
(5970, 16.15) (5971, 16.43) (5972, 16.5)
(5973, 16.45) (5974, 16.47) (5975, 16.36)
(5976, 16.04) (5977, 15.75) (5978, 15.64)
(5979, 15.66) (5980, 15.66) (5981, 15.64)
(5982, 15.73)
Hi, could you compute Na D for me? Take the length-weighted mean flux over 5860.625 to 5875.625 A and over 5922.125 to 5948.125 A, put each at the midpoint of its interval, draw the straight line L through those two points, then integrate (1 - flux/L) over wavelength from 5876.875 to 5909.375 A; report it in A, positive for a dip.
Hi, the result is 4.0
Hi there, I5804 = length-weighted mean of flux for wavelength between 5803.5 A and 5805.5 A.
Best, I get 16.6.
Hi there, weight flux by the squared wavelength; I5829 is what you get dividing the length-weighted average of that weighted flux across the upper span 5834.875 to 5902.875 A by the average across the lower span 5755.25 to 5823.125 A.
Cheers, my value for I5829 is 0.96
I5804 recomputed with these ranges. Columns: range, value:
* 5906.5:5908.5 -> 15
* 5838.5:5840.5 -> 15.8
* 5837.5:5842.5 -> 15.8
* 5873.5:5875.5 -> 16.2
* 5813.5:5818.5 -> 15.6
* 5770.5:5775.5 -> 16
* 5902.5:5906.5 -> 14.9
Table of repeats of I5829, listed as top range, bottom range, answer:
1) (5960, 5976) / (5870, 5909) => 1.16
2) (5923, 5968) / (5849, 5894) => 1.05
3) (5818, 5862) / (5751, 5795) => 1.04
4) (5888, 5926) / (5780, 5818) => 0.92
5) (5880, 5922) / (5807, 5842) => 0.90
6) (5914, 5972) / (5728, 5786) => 1.06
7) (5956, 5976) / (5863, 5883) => 1.04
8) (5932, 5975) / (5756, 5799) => 1.05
